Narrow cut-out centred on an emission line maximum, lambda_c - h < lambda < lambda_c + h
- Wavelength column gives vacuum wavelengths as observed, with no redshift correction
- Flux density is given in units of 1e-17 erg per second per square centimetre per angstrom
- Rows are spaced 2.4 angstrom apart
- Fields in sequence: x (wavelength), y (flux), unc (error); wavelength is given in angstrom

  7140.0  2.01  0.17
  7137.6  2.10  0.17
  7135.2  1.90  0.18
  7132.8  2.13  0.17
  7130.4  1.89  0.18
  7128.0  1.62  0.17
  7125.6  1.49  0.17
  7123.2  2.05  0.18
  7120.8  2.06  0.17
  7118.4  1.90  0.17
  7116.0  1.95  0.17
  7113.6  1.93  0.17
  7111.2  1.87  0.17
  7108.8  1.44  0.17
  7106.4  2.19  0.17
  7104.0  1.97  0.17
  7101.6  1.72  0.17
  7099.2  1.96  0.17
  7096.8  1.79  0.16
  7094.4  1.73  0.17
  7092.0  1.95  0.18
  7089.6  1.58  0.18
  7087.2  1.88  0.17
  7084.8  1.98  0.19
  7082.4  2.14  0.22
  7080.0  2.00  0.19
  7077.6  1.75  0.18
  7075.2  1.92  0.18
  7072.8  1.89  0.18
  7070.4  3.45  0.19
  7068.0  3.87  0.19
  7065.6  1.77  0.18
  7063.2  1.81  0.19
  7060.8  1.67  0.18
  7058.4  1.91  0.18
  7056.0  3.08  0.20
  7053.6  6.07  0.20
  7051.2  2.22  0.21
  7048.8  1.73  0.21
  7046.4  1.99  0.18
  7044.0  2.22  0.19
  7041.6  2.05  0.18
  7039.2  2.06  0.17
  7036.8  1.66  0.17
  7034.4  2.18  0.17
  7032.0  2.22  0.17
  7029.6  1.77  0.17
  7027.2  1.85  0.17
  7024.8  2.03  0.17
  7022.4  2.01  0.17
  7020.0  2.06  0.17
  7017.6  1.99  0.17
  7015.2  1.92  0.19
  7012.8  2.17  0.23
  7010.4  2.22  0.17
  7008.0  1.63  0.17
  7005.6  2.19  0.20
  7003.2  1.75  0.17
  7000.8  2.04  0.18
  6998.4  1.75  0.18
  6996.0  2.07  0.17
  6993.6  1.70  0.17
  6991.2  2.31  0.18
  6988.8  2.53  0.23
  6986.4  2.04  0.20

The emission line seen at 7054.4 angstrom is [S II]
